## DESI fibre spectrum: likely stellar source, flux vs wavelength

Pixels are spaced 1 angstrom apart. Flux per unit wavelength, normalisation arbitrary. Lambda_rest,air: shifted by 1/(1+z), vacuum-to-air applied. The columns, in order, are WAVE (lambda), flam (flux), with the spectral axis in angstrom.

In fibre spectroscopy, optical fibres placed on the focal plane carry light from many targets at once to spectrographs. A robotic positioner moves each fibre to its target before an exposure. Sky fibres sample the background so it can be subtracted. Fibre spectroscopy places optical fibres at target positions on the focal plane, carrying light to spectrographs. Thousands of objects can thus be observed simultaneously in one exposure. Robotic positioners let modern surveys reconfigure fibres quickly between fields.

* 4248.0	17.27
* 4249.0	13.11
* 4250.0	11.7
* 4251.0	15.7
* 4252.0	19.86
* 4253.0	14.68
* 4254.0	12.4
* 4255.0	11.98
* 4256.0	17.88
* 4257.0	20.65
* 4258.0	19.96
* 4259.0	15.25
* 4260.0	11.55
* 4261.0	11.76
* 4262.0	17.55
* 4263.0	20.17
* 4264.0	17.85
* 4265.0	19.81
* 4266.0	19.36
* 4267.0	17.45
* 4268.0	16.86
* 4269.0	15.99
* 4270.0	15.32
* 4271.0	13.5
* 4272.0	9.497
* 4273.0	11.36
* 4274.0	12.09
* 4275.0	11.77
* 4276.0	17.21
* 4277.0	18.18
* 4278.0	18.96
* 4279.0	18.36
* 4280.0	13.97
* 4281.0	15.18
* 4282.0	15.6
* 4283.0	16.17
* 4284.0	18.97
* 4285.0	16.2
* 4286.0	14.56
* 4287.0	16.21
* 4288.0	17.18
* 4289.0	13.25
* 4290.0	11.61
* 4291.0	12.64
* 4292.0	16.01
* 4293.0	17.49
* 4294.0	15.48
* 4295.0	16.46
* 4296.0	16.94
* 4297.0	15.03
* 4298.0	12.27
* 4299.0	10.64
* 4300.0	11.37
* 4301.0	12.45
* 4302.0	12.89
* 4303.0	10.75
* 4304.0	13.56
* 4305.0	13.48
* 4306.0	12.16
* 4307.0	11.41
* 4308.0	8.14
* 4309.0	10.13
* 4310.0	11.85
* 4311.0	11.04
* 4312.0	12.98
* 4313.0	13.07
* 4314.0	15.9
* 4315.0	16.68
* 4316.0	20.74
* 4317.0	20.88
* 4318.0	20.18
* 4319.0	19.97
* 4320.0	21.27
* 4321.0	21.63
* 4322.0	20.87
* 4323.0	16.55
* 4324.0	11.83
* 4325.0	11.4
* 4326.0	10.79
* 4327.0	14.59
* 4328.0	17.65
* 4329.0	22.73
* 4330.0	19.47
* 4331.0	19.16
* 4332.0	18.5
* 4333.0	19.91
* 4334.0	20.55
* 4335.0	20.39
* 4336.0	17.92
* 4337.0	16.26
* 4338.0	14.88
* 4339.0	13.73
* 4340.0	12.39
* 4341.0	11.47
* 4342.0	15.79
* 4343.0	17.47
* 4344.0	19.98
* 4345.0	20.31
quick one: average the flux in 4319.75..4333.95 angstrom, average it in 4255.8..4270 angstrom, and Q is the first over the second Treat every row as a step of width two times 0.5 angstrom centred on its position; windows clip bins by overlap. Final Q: 1.02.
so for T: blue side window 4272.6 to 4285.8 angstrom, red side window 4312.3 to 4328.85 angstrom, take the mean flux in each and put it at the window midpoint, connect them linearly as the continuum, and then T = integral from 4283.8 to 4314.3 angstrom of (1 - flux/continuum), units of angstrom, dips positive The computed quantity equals 5.3 angstrom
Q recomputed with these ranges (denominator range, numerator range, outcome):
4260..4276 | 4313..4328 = 1.13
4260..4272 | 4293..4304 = 0.83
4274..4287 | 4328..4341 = 1.10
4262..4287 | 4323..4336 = 1.07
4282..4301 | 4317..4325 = 1.25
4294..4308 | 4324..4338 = 1.34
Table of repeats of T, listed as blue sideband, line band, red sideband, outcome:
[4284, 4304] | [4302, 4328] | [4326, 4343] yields 1.4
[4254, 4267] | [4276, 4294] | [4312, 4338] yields 1.3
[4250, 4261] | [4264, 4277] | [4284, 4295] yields 0.2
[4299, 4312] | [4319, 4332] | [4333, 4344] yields -2.7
